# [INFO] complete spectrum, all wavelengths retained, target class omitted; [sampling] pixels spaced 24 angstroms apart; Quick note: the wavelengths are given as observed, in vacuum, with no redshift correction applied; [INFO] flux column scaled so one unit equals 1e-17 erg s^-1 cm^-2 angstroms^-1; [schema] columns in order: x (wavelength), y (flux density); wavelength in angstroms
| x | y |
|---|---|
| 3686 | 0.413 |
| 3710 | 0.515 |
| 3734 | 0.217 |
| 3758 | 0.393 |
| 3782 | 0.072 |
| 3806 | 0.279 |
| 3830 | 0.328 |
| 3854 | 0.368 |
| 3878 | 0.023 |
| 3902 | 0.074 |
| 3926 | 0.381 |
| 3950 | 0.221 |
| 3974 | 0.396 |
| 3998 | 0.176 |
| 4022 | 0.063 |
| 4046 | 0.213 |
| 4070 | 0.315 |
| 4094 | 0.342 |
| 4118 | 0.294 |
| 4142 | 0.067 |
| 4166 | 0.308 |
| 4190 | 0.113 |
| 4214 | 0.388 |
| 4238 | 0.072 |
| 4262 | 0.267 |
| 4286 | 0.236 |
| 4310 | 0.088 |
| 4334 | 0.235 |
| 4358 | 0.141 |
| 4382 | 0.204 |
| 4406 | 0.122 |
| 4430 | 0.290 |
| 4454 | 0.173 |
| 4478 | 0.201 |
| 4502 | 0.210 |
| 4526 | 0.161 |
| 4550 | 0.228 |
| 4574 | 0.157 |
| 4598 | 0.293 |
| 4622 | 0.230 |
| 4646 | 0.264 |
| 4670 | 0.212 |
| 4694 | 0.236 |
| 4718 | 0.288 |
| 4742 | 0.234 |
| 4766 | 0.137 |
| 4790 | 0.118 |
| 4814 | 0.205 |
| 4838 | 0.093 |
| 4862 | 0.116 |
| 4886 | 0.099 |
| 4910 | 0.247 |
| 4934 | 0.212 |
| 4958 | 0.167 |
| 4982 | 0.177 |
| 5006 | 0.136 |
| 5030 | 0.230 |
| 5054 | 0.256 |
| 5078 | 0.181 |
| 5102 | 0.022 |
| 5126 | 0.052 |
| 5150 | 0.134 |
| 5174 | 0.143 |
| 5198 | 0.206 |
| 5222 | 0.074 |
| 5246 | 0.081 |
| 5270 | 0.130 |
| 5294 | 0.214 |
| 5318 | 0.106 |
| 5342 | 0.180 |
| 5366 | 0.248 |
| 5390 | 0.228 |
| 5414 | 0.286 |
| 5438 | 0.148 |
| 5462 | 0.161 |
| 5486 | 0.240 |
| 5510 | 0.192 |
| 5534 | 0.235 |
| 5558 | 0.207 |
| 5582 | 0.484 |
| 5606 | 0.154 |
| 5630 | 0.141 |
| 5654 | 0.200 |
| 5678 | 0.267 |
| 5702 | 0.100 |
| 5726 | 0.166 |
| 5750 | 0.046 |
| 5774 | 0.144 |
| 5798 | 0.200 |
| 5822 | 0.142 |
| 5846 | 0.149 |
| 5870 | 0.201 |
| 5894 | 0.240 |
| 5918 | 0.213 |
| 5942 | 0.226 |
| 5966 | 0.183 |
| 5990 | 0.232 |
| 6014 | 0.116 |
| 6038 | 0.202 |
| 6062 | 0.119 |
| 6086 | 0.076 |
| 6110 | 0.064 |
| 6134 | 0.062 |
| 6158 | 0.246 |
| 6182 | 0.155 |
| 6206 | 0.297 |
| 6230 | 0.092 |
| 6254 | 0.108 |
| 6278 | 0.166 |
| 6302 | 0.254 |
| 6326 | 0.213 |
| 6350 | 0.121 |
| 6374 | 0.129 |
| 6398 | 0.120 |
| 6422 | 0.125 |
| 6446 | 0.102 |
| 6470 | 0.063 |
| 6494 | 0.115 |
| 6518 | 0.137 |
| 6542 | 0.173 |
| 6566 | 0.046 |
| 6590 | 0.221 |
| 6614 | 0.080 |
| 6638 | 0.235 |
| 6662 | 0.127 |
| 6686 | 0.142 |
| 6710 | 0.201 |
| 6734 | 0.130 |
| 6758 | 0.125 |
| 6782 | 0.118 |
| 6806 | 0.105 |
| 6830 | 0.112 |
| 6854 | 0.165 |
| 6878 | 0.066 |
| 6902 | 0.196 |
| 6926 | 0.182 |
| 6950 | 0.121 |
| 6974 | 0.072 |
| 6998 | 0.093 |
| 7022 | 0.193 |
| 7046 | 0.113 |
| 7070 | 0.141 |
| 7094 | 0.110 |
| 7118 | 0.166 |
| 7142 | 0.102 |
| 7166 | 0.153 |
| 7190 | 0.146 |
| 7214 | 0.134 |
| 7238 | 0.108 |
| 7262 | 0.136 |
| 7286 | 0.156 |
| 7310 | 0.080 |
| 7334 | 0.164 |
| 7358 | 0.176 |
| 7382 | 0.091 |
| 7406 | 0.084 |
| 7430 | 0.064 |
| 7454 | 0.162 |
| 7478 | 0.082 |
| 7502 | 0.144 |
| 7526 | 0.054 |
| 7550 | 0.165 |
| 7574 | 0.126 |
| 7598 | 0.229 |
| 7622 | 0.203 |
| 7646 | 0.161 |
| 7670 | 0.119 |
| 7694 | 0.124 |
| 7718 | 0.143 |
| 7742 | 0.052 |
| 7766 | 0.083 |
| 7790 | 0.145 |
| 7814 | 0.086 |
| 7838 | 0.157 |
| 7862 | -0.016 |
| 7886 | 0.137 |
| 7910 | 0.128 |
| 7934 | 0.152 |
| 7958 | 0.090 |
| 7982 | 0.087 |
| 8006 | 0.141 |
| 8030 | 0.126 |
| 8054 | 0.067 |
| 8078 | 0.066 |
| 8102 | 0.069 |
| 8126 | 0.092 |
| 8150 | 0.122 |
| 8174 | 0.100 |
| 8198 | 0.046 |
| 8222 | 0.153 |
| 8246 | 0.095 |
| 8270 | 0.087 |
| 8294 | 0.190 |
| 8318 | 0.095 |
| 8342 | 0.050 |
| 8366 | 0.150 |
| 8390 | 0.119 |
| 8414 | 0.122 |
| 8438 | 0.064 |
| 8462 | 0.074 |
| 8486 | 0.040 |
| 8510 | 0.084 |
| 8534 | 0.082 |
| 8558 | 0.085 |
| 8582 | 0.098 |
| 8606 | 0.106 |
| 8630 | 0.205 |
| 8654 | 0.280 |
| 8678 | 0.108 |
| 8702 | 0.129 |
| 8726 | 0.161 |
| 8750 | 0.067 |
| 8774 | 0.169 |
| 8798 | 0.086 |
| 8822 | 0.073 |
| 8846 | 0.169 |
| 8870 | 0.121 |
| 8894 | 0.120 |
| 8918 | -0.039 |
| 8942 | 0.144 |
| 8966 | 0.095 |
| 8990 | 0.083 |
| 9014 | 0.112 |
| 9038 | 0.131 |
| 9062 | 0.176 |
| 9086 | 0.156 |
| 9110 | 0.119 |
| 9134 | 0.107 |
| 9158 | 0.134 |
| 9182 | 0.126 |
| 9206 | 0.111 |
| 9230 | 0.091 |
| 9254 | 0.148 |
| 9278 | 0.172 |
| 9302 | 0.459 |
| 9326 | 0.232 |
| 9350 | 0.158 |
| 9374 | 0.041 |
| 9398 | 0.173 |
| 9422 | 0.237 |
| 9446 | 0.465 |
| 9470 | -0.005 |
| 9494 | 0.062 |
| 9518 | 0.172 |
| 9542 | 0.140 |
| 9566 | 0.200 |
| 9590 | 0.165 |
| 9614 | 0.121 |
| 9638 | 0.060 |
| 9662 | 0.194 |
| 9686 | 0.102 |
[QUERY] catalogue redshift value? 1.32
